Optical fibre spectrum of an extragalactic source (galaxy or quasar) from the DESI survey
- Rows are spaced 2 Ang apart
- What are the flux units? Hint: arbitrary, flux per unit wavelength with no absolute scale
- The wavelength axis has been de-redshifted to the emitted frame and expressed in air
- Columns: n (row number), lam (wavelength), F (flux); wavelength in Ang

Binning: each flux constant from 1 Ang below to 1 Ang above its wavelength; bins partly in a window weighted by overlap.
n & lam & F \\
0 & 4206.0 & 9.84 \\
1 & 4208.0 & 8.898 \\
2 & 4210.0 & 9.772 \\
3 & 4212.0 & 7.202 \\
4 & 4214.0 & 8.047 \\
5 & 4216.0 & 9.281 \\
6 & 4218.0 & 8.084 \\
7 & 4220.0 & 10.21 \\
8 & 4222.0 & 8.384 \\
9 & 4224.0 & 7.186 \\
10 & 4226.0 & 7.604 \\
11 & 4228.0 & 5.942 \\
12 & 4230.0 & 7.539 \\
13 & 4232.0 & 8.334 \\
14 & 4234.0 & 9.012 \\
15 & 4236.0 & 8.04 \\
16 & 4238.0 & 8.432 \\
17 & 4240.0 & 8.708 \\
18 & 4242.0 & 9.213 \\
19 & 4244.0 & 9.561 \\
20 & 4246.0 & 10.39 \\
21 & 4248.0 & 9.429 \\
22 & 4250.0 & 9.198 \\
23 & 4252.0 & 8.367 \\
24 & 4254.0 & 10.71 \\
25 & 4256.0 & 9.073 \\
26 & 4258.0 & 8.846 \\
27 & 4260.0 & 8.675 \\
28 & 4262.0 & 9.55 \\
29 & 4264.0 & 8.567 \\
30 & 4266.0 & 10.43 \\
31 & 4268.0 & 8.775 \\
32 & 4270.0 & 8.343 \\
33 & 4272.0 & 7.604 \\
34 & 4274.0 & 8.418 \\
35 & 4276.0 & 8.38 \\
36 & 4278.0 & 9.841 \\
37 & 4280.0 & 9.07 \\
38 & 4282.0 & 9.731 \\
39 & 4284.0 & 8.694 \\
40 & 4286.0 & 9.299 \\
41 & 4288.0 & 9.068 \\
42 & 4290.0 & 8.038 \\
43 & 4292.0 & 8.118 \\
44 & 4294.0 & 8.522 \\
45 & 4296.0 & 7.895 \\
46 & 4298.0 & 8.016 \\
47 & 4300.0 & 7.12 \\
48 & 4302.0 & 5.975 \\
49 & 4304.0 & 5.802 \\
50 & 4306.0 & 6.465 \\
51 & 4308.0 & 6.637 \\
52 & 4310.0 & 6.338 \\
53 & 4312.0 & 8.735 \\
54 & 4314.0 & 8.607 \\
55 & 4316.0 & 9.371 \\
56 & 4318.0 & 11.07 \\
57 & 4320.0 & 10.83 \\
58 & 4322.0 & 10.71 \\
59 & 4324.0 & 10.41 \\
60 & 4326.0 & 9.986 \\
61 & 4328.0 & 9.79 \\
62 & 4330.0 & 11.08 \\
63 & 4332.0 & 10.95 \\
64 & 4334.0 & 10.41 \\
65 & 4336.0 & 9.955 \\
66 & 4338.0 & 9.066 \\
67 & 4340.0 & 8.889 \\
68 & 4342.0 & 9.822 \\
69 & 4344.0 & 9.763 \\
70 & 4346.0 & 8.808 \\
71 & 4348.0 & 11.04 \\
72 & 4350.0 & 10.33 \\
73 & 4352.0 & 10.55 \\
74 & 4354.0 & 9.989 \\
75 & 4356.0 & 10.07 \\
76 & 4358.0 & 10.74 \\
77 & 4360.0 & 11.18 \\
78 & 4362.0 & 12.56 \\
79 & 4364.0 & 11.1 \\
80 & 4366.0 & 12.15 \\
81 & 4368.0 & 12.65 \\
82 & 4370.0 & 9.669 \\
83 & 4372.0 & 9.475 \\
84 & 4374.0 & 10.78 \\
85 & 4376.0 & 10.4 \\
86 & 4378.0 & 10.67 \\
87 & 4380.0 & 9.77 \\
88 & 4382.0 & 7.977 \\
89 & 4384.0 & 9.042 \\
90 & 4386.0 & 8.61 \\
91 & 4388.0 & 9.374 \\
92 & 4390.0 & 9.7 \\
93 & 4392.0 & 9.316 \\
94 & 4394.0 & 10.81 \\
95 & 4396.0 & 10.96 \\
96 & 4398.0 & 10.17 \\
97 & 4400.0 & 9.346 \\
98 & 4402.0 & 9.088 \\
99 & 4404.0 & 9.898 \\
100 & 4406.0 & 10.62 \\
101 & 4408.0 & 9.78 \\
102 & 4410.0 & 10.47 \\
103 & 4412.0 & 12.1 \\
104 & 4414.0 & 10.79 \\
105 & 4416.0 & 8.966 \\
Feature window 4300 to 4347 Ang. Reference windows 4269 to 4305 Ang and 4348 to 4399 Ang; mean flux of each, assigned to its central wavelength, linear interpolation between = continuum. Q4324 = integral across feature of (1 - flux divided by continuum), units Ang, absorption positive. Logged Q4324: 0.4 Ang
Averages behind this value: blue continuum 8.22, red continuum 10.3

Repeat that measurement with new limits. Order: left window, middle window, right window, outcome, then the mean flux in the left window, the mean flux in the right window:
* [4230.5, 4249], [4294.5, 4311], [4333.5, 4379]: 4.95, 8.97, 10.4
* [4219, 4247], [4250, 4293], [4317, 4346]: 0.83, 8.47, 10.1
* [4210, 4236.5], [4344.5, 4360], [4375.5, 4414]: -1.29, 8.13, 9.92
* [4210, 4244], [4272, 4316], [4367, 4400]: 4.54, 8.29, 9.94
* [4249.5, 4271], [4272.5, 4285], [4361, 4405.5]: 0.44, 9.14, 10.2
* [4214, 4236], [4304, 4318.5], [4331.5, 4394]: 2.32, 8.15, 10.2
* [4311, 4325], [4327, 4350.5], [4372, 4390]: -0.35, 9.96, 9.58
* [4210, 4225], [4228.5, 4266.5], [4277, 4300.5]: -2.09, 8.44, 8.65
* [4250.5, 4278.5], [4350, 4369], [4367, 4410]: -2.89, 8.96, 9.92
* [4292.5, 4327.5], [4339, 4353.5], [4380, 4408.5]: -1.56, 8.4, 9.62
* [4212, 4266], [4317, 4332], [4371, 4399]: -1.99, 8.71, 9.79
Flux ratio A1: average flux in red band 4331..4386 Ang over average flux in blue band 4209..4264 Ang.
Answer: 1.18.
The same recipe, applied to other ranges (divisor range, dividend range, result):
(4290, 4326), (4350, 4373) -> 1.31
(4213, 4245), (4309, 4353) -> 1.18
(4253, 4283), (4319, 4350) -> 1.11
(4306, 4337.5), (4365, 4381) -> 1.12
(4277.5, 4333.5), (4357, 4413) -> 1.17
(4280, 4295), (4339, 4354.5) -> 1.12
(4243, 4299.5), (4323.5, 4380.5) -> 1.17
